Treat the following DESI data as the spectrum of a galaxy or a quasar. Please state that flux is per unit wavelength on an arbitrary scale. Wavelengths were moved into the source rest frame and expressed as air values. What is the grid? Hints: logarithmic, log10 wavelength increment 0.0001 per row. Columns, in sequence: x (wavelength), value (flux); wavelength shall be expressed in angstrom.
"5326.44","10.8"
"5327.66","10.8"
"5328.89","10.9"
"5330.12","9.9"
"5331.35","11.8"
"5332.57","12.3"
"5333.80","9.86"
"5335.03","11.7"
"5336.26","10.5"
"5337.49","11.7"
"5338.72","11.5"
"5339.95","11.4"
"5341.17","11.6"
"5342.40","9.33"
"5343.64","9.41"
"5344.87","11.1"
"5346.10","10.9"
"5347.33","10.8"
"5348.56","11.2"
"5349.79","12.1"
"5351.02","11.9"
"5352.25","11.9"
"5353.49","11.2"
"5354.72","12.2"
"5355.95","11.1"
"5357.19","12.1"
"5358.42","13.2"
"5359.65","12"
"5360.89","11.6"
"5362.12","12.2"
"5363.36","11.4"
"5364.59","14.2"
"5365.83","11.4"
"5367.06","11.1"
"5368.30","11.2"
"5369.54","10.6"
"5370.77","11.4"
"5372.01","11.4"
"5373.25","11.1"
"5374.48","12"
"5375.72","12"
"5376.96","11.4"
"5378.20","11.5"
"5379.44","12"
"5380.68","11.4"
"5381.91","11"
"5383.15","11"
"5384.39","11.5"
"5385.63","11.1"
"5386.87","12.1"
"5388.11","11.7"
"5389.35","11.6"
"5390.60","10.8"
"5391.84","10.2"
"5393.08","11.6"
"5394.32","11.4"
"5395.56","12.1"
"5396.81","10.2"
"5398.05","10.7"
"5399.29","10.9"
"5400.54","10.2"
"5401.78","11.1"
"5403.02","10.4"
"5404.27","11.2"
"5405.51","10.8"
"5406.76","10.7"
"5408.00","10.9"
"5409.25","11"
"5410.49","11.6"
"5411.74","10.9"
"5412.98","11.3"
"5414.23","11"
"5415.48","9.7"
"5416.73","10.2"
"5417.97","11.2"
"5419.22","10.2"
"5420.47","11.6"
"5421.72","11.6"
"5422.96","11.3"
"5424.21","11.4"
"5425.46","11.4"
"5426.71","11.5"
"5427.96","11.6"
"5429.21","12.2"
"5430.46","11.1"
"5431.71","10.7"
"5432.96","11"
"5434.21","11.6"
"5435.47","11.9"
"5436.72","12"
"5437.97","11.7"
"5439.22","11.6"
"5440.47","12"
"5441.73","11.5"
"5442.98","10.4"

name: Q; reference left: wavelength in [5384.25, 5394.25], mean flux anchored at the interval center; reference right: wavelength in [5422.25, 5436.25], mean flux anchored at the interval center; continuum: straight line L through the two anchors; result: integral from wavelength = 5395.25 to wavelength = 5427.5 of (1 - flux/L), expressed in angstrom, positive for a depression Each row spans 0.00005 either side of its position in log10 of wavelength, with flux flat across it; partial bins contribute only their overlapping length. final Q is 1.21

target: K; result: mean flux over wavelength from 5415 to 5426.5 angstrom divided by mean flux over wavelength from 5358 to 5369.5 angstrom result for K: 0.92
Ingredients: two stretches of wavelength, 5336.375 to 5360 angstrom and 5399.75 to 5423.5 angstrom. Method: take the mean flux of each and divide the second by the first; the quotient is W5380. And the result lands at 1.0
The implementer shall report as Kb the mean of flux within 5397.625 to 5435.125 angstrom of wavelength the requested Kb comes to 11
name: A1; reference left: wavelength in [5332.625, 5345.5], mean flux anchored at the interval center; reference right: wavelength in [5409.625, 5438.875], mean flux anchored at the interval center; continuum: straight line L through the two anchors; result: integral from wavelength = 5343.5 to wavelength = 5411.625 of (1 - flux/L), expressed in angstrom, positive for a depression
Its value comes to -2.0 angstrom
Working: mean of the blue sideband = 10.9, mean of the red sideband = 11.3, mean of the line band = 11.4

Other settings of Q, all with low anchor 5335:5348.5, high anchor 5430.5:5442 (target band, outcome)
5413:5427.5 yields 0.5 angstrom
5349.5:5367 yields -1.6 angstrom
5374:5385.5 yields -0.4 angstrom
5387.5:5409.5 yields 0.6 angstrom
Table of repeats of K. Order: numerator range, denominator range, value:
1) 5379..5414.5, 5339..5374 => 0.97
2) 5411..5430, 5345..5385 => 0.96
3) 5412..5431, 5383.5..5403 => 1.00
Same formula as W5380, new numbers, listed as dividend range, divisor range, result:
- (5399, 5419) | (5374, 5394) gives 0.95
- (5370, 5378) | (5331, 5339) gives 1.02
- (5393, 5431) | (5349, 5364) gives 0.93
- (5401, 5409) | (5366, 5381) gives 0.95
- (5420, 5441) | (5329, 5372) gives 1.01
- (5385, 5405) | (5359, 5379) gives 0.95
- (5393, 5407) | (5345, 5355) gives 0.95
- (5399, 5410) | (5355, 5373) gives 0.92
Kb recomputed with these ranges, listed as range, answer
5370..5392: 11.4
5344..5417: 11.3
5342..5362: 11.4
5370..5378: 11.5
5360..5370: 11.7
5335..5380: 11.5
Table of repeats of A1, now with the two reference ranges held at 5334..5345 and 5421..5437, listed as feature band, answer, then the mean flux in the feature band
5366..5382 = -0.44 angstrom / 11.4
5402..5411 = 0.30 angstrom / 10.9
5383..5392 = -0.10 angstrom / 11.3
